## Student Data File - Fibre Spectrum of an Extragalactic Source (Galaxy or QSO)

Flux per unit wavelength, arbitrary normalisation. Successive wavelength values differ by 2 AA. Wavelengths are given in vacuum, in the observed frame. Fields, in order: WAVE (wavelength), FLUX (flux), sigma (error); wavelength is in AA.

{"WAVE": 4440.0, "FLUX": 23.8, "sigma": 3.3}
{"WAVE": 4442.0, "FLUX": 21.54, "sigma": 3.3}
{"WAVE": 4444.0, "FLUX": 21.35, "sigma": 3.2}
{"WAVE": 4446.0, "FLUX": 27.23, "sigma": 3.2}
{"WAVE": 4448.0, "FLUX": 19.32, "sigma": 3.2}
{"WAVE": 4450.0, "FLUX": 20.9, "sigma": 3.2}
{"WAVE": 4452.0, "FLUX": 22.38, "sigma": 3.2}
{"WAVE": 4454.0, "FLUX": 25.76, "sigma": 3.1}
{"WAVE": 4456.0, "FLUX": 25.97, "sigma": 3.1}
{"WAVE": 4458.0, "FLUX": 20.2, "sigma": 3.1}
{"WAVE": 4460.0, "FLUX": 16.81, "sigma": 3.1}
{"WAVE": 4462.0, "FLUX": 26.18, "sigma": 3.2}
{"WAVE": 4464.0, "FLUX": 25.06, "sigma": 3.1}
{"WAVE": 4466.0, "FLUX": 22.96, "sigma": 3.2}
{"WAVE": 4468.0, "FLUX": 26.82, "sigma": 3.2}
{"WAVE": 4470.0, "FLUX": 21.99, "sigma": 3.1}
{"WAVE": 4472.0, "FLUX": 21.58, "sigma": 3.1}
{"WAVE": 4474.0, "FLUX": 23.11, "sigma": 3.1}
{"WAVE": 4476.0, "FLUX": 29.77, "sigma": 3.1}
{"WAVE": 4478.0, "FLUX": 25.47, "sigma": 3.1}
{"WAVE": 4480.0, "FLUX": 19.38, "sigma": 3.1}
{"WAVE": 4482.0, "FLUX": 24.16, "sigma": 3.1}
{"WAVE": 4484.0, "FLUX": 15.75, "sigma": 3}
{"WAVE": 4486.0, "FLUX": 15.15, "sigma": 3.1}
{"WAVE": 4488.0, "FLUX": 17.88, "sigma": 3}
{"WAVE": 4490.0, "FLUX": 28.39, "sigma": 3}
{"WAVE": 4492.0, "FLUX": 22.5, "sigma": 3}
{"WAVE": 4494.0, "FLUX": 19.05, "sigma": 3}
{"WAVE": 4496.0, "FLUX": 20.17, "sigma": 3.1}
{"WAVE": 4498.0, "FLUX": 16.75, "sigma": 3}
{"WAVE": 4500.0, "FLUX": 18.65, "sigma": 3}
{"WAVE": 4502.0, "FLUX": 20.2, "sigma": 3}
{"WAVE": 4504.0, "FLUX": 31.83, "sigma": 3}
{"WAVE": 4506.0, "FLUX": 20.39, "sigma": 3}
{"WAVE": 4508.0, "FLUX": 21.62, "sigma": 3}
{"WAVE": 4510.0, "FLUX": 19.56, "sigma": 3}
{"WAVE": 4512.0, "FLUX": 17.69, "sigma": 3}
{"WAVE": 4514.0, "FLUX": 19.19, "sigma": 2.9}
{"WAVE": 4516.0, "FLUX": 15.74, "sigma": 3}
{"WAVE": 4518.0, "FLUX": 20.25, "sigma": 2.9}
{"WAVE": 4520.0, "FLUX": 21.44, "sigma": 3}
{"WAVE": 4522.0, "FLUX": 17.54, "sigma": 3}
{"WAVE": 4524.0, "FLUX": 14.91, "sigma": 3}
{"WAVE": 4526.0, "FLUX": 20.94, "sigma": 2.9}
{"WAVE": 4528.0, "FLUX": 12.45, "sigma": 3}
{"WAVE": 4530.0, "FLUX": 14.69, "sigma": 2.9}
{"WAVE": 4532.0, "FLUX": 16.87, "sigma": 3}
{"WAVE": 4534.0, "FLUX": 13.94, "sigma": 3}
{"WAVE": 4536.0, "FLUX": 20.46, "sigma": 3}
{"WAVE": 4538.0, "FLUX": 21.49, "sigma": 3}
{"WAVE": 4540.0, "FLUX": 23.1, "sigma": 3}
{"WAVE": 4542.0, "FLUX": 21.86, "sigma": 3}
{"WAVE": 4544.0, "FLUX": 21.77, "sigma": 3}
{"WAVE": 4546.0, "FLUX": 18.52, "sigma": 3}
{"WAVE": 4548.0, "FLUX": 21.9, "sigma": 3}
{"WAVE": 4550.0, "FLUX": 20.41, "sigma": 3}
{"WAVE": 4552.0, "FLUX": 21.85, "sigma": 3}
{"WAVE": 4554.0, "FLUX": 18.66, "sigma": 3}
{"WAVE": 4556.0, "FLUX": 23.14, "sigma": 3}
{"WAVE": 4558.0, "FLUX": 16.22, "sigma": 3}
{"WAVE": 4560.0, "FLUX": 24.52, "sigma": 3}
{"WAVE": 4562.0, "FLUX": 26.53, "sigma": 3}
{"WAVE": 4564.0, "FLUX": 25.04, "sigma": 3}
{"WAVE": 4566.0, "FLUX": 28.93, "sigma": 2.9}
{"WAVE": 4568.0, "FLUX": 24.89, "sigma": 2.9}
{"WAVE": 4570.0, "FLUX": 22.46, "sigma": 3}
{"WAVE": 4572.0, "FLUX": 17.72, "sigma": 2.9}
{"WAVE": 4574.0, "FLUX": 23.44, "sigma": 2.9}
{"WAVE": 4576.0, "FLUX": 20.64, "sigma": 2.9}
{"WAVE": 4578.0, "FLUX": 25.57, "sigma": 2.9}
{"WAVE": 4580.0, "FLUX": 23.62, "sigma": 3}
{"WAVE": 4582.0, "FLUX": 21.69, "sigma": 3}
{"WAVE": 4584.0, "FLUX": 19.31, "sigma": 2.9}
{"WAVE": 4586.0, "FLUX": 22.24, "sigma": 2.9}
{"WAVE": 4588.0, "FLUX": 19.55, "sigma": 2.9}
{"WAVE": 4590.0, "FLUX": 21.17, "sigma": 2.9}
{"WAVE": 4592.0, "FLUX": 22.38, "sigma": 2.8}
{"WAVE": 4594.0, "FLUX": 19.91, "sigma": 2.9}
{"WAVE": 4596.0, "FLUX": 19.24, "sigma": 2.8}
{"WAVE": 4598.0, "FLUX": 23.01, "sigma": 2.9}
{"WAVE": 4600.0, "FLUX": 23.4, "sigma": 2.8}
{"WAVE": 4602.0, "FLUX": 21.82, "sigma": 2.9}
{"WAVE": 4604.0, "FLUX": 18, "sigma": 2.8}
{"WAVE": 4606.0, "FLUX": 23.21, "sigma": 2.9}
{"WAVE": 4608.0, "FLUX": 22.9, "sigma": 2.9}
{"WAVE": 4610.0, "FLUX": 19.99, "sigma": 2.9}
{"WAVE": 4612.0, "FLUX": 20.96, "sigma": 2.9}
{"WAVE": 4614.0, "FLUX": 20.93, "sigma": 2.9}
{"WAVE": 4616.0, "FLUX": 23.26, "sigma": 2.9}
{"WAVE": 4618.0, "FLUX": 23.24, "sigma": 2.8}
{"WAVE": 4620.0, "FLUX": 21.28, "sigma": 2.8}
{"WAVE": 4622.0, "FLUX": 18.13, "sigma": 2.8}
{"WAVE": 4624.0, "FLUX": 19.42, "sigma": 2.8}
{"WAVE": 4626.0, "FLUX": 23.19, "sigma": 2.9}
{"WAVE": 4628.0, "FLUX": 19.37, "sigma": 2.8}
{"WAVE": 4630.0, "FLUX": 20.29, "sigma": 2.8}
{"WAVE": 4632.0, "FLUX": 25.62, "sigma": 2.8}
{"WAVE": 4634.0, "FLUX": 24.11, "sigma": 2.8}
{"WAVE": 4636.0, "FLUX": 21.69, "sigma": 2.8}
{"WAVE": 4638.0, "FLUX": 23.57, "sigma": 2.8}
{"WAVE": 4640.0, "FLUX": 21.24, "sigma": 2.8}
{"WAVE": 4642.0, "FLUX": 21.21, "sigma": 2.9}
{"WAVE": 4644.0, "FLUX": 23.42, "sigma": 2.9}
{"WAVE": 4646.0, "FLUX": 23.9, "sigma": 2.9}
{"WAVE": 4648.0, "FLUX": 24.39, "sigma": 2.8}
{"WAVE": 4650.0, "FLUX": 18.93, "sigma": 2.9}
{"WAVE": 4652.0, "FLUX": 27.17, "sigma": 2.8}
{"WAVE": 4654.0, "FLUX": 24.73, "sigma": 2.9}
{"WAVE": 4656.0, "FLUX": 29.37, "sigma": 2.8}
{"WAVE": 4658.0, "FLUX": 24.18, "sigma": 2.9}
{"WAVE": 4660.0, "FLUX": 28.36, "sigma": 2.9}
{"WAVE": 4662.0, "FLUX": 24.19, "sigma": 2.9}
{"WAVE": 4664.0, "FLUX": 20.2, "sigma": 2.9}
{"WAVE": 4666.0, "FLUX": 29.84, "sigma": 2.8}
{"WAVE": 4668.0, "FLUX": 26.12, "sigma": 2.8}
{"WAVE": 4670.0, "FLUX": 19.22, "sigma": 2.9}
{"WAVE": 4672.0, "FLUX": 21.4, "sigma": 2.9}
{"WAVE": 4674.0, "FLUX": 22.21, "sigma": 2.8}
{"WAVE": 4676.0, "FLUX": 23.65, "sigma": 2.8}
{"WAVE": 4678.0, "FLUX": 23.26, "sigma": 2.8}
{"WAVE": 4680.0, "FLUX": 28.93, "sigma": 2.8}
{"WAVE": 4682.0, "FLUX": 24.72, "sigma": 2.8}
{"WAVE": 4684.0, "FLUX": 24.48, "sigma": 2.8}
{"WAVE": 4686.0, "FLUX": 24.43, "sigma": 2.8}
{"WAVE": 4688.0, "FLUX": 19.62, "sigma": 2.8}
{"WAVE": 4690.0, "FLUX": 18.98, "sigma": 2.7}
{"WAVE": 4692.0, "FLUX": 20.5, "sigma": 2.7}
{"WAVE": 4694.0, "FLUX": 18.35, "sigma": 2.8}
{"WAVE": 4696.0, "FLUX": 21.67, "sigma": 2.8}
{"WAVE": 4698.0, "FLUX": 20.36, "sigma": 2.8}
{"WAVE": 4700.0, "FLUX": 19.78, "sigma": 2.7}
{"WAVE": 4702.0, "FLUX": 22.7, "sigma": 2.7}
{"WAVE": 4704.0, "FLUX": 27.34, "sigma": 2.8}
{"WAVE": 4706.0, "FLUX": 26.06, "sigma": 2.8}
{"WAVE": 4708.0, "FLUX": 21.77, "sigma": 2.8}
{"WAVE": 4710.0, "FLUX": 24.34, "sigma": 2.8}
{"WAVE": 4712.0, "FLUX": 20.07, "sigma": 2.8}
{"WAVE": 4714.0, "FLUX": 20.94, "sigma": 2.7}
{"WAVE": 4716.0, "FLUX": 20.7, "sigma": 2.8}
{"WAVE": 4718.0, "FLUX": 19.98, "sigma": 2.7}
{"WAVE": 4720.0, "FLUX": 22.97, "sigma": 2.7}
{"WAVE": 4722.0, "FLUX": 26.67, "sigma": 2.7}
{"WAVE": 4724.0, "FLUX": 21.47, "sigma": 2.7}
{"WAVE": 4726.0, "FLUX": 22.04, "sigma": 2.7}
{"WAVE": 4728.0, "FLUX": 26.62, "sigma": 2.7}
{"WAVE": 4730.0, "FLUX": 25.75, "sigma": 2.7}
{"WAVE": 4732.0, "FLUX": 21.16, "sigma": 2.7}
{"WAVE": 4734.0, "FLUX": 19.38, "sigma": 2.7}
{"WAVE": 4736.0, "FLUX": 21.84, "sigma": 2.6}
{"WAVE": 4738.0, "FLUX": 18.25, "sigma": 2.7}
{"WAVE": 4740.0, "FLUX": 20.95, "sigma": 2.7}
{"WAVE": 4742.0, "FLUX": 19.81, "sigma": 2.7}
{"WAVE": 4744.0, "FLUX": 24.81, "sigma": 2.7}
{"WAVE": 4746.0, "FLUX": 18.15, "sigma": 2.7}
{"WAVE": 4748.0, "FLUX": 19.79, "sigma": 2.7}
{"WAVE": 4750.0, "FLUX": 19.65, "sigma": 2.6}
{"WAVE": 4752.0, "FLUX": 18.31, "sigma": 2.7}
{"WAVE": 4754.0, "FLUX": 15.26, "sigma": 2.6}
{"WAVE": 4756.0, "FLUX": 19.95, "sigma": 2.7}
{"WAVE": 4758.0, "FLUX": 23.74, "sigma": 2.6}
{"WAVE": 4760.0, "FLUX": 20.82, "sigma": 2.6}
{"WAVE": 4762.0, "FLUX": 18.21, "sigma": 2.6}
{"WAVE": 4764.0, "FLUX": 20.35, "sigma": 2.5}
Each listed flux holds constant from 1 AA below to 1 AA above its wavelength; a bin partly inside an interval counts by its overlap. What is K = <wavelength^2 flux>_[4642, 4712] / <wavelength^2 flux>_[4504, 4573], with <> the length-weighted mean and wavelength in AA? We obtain 1.22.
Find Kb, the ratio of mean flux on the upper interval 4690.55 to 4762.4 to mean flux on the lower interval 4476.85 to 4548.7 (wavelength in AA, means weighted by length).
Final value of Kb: 1.08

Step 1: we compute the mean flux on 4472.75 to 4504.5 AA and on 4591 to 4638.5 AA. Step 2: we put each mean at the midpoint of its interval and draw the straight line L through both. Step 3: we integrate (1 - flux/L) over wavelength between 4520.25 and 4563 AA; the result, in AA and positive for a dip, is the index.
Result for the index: 3.9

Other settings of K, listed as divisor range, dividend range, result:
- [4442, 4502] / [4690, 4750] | 1.10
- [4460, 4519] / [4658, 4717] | 1.16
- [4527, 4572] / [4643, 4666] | 1.24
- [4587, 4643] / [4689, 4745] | 1.07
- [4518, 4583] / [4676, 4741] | 1.15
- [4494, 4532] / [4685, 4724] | 1.25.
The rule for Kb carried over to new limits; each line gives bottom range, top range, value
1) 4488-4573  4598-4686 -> 1.12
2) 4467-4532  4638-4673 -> 1.17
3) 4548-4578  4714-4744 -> 0.98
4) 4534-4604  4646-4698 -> 1.08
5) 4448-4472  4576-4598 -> 0.94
